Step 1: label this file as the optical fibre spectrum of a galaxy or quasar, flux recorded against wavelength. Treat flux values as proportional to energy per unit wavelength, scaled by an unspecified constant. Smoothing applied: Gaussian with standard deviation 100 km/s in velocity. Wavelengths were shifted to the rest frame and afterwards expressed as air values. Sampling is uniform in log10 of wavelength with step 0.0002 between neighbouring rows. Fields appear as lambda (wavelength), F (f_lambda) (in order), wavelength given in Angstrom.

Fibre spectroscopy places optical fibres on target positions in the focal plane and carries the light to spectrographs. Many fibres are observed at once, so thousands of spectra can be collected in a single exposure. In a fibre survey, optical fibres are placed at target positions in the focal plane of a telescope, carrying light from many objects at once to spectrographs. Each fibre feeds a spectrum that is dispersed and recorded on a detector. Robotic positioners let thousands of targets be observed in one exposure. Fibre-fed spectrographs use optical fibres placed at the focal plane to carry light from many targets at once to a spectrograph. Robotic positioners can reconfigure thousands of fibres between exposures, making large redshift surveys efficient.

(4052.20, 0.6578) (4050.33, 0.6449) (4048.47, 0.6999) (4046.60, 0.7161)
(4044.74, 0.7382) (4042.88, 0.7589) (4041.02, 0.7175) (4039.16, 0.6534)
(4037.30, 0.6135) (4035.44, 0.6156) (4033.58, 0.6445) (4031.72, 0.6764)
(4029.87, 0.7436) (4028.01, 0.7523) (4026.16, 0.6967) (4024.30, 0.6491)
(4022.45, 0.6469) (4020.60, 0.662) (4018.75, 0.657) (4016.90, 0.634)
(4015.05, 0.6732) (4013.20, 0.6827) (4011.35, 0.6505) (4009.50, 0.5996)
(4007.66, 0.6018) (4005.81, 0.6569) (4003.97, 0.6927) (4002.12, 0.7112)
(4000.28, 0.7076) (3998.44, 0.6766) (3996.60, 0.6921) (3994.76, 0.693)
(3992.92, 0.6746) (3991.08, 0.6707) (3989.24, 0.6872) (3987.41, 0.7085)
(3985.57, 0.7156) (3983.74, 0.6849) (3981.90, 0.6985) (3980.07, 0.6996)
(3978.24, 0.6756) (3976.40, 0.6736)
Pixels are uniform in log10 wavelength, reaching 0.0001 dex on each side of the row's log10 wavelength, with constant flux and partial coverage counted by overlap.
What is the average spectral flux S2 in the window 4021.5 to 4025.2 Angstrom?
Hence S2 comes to 0.649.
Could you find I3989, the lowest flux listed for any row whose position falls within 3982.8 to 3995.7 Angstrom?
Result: 0.6707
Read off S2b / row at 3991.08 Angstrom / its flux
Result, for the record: 0.6707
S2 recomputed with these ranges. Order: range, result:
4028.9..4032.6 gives 0.711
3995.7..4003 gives 0.697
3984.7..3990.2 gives 0.703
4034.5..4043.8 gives 0.672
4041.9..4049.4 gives 0.728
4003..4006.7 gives 0.675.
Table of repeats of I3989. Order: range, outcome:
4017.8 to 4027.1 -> 0.6469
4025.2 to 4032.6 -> 0.6764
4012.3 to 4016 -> 0.6732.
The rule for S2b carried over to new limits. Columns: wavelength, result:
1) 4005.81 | 0.6569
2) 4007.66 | 0.6018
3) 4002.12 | 0.7112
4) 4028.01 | 0.7523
